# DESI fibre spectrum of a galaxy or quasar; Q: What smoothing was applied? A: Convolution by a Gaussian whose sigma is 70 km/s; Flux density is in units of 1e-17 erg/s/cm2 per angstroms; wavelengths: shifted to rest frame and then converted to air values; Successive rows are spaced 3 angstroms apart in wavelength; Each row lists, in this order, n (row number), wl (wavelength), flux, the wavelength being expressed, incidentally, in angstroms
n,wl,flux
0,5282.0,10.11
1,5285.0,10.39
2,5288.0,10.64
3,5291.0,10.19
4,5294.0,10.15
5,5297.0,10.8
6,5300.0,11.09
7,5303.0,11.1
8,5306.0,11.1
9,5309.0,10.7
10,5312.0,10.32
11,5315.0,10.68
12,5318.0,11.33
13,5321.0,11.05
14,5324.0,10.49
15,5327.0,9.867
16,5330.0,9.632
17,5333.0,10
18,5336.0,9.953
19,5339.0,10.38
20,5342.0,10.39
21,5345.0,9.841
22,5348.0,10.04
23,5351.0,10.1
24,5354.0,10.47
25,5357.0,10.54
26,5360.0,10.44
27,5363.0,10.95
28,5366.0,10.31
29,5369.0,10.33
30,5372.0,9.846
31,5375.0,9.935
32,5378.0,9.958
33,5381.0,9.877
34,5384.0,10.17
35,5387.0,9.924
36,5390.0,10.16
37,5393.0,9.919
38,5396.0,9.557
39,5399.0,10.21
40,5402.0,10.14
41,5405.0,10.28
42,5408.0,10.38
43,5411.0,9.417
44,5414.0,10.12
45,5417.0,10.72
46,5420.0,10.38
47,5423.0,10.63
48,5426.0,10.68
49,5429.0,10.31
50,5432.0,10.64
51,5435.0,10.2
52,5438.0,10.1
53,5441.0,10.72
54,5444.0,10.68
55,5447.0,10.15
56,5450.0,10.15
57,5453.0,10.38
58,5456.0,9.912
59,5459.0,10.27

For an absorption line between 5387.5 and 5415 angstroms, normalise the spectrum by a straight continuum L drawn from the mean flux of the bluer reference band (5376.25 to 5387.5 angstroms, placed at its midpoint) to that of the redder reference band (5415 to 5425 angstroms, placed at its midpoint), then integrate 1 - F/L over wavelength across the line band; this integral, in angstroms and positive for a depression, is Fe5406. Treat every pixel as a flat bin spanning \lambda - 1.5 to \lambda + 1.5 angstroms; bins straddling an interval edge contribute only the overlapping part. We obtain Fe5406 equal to 0.7 angstroms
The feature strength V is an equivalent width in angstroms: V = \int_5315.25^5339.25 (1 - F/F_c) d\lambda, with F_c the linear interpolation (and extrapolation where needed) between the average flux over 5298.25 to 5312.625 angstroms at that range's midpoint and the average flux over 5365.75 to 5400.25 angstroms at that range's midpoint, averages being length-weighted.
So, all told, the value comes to 0.7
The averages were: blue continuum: 10.9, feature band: 10.4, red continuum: 10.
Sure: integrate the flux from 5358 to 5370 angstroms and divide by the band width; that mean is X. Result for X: 10.5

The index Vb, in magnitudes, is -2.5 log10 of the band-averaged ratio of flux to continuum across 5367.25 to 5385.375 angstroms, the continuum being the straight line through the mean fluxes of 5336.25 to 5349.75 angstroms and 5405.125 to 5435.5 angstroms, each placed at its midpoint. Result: 0.02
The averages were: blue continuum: 10.1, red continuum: 10.3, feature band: 10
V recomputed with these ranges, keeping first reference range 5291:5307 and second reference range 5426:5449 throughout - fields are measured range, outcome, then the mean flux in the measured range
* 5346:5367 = 0.5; 10.4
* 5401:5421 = 0.5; 10.2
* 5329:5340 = 0.7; 9.99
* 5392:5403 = 0.6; 9.95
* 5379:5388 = 0.5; 9.99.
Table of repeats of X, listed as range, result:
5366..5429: 10.1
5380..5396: 9.97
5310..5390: 10.3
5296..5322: 10.9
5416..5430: 10.5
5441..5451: 10.4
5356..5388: 10.2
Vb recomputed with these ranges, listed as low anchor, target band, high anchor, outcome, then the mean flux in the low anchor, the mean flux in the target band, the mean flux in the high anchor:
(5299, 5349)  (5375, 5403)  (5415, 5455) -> 0.05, 10.5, 9.98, 10.4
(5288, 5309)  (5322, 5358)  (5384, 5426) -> 0.04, 10.7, 10.1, 10.2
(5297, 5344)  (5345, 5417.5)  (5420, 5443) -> 0.04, 10.5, 10.1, 10.5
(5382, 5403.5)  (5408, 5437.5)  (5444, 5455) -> -0.02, 10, 10.3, 10.3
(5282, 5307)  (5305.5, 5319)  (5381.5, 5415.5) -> -0.03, 10.6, 10.8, 10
